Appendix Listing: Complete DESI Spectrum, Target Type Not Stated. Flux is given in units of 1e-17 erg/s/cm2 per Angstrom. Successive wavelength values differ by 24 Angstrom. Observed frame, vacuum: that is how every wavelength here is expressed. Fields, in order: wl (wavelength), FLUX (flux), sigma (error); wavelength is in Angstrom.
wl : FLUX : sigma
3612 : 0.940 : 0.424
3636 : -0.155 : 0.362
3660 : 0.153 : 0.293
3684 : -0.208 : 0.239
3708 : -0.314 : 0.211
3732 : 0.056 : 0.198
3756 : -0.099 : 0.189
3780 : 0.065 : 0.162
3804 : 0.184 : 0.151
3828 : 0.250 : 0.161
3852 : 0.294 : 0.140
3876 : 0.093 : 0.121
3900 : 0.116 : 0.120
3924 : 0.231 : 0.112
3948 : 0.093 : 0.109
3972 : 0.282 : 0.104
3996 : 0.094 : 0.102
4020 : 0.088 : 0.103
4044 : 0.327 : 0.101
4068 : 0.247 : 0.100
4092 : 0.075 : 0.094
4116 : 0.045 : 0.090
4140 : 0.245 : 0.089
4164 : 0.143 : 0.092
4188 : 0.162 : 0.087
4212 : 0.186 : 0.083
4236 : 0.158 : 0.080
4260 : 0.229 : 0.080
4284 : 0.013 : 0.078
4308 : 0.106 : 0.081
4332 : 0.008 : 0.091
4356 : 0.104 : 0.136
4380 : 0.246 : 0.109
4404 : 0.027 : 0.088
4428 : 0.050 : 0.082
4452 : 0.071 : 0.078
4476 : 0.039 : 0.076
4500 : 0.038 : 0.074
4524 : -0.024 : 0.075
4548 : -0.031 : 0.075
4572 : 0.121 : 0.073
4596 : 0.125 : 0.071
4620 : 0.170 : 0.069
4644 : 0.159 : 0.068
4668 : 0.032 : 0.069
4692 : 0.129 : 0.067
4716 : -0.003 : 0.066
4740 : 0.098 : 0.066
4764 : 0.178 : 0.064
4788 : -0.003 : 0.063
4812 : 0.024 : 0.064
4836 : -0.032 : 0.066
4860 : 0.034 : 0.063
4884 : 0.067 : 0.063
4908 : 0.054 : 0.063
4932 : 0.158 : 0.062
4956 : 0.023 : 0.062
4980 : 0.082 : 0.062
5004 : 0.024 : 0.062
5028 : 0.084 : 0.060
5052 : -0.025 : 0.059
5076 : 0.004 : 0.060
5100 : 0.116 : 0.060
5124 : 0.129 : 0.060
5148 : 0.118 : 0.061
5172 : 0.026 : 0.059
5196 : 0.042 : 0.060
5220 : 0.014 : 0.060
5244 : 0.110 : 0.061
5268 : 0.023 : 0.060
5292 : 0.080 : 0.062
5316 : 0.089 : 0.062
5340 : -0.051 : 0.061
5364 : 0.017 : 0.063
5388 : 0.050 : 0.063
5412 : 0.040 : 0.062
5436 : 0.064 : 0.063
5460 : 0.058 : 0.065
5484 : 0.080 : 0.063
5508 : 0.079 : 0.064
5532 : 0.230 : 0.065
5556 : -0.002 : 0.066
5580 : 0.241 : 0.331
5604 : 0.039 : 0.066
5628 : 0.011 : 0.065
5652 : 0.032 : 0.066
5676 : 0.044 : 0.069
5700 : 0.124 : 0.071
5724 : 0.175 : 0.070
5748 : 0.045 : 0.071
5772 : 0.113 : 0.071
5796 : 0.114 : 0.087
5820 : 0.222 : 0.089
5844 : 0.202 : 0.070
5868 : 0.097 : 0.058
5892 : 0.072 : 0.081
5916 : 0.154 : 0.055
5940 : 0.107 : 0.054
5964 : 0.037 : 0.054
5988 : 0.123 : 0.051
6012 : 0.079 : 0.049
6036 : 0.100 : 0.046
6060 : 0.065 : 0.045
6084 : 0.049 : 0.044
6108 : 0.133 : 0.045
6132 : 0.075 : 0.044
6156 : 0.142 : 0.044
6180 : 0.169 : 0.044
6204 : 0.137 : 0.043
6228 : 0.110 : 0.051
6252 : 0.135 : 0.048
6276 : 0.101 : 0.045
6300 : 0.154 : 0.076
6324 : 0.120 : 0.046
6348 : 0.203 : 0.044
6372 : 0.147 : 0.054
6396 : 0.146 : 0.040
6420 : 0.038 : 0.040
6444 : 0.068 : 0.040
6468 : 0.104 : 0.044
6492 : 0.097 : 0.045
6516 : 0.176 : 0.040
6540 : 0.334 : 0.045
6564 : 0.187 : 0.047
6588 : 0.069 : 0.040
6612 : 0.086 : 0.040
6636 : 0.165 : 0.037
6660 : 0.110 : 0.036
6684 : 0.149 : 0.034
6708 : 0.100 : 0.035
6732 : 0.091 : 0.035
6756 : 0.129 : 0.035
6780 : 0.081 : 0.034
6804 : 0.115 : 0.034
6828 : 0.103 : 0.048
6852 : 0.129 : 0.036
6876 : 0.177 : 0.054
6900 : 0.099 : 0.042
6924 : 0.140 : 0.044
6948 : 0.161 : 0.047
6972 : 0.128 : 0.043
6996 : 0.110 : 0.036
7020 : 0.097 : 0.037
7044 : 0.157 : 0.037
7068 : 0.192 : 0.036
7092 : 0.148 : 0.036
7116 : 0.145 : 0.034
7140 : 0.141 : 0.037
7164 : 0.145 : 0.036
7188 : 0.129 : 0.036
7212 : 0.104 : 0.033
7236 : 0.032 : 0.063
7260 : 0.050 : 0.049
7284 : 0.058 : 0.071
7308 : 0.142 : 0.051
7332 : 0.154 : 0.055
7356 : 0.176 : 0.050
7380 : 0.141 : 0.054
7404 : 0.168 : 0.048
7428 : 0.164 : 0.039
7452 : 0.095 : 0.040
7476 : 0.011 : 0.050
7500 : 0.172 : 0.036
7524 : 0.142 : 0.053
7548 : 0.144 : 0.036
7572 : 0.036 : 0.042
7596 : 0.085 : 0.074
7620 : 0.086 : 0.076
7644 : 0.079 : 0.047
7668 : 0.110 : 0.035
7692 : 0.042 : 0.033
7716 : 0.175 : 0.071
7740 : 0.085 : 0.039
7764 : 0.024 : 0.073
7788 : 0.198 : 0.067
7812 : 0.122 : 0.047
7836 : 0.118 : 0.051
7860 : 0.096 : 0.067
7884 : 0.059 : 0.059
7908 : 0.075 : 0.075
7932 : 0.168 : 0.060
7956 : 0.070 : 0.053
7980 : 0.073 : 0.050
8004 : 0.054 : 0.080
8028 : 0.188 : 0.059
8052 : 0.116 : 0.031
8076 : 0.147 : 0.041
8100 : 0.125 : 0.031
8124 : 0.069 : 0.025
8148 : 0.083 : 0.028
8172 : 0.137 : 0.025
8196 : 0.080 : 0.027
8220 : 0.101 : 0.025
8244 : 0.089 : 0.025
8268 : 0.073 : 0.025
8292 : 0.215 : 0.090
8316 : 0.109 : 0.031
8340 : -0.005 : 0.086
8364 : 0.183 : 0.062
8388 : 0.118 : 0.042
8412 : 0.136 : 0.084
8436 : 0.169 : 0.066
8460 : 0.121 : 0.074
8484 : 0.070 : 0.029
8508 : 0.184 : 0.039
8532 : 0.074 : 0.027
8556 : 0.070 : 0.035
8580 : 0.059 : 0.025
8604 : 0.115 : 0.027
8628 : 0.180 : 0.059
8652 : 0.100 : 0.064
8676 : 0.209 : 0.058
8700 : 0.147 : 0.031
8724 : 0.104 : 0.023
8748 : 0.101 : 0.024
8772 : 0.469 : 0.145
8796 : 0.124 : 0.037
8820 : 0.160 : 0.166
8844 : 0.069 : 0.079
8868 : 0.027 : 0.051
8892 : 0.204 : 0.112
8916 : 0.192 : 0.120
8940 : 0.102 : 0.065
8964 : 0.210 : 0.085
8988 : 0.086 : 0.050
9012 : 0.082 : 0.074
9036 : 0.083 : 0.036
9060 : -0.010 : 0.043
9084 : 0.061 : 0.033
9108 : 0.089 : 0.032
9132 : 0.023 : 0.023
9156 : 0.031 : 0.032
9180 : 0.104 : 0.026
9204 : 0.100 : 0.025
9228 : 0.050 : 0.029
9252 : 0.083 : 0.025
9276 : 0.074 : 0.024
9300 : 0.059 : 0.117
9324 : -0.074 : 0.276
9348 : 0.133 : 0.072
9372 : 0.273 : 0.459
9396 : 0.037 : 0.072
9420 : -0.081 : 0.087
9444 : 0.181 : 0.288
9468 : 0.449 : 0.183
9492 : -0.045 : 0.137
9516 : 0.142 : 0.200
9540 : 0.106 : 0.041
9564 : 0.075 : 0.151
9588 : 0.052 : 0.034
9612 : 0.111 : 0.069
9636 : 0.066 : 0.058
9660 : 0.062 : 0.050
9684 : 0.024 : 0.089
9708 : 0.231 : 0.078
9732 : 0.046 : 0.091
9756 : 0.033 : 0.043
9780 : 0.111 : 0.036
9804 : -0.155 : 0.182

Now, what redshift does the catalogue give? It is 0.75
